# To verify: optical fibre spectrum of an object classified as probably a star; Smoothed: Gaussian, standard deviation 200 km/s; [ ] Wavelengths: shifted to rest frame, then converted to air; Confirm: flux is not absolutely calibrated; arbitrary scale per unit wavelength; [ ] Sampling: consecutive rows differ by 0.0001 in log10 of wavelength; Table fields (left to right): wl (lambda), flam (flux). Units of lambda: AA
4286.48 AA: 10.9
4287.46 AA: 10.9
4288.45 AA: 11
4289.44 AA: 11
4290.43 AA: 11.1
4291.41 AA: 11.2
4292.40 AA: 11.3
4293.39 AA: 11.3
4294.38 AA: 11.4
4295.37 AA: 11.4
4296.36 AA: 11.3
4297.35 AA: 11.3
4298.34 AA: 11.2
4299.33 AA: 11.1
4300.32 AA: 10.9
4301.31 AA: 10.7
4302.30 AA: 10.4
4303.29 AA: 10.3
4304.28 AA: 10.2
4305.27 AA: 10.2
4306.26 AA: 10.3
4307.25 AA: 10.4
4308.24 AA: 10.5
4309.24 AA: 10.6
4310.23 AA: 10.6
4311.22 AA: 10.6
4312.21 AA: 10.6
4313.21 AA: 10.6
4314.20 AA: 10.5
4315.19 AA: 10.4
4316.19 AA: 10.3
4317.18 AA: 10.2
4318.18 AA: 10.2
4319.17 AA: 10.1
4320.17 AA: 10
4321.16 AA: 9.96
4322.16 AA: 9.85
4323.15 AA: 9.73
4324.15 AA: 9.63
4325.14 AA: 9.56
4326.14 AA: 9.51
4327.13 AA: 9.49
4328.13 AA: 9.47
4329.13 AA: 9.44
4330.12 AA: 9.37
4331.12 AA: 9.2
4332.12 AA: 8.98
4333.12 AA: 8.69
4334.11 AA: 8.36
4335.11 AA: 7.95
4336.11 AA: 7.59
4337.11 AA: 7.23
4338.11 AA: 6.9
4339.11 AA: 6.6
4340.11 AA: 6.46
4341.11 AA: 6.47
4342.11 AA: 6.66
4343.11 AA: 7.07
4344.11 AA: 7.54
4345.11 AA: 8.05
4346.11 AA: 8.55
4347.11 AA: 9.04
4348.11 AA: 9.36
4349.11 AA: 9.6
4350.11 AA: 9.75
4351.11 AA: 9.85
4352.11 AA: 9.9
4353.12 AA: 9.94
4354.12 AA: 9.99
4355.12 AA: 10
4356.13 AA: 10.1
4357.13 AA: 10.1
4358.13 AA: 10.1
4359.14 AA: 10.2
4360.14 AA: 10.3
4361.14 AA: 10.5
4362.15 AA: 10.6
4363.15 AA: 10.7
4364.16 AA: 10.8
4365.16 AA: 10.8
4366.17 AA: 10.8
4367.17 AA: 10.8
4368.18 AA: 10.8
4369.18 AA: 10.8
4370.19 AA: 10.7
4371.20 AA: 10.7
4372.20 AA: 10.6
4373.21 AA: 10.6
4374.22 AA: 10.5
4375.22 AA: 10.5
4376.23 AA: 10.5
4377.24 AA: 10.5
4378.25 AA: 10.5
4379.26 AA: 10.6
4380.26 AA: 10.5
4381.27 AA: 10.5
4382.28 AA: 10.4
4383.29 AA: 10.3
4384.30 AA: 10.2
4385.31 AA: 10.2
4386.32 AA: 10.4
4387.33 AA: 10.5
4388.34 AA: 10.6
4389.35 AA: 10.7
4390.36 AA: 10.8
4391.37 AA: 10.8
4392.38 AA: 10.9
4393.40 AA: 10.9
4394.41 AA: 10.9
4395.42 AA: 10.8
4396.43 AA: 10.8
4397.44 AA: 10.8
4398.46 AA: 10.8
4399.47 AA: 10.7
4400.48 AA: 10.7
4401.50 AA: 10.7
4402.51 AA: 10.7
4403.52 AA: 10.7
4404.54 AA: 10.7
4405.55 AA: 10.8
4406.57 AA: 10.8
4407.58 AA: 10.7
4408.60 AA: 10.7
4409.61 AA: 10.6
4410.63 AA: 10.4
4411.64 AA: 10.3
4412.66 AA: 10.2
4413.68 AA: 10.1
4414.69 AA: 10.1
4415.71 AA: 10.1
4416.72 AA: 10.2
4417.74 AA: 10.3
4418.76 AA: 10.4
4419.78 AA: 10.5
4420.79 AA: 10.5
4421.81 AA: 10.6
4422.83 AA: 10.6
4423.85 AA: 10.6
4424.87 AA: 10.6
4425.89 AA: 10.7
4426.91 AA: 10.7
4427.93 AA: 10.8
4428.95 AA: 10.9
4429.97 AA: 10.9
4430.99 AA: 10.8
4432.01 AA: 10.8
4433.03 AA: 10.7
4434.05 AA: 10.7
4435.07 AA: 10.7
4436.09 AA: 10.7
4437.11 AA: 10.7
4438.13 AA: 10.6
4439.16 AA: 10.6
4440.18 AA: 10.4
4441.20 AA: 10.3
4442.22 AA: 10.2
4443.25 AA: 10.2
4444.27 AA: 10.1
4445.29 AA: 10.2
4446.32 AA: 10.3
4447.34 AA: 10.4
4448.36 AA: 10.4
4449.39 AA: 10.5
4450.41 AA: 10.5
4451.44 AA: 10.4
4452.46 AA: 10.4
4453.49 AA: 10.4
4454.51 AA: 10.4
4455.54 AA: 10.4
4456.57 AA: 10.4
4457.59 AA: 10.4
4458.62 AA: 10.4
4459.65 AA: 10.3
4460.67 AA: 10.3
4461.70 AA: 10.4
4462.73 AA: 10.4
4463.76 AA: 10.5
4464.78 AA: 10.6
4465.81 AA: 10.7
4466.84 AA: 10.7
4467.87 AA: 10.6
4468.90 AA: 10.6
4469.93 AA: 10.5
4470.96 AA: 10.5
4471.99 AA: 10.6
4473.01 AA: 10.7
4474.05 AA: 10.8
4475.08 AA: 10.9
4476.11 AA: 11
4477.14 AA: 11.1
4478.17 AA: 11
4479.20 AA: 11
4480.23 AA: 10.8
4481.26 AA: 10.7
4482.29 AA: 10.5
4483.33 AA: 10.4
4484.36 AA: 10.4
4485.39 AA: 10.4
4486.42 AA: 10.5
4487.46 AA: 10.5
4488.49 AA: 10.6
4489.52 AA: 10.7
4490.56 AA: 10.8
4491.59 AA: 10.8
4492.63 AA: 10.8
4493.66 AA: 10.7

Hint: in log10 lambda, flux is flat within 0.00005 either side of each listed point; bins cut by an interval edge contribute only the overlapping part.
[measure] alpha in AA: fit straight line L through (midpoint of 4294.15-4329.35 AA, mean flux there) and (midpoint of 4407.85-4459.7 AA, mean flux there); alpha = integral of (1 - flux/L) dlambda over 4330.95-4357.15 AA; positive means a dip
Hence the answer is 4.8 AA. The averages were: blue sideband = 10.4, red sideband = 10.5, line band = 8.48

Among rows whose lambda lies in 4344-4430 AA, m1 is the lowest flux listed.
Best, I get 7.54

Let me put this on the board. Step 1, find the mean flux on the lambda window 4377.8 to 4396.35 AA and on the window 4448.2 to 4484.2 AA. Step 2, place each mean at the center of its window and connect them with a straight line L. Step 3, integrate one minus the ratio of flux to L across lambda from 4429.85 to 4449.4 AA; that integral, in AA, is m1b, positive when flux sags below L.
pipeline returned 0.1 AA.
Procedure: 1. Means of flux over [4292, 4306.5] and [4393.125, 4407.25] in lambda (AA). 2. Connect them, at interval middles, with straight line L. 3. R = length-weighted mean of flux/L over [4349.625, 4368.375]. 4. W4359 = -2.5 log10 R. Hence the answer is 0.05 mag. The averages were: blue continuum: 10.9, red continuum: 10.8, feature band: 10.3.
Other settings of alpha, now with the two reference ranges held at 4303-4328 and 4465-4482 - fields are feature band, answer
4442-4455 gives 0.4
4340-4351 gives 2.3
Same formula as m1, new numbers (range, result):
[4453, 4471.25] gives 10.3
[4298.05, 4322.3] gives 9.85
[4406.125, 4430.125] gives 10.1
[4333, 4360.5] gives 6.46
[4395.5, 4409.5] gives 10.7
